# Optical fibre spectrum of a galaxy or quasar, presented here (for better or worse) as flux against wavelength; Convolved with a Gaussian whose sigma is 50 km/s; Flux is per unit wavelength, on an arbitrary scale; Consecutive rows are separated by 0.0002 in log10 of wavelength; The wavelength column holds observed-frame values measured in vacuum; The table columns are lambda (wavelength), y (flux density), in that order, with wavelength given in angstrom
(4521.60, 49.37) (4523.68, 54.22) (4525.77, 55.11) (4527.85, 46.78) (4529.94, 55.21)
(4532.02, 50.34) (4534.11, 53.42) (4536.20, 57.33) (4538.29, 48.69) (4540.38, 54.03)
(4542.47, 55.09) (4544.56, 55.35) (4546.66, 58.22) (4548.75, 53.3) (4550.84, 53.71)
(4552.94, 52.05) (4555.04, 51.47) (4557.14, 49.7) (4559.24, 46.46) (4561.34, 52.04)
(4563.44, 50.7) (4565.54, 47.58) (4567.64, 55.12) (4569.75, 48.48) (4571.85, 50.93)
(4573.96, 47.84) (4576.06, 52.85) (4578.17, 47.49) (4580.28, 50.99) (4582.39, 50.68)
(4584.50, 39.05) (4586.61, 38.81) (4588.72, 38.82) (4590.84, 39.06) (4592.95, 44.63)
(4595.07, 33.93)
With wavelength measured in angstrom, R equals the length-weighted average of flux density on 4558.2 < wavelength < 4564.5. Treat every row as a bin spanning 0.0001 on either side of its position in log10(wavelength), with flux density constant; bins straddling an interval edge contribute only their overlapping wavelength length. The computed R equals 49.8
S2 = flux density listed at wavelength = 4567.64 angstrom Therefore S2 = 55.12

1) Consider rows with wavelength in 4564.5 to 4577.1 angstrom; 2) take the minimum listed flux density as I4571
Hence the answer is 47.58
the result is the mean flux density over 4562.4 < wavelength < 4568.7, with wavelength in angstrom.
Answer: 51.1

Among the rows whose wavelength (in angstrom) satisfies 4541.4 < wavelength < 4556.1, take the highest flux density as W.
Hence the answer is 58.22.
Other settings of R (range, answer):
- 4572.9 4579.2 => 49.4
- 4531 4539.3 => 52.4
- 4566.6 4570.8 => 51.7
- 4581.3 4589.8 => 41.9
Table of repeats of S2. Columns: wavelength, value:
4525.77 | 55.11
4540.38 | 54.03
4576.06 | 52.85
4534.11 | 53.42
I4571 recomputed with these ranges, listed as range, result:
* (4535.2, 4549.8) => 48.69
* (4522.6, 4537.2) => 46.78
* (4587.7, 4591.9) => 38.82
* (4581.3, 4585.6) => 39.05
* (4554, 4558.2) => 49.7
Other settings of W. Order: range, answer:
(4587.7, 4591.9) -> 39.06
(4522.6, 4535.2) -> 55.21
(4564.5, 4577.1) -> 55.12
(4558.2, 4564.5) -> 52.04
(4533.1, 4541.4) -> 57.33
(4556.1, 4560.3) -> 49.7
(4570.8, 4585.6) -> 52.85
